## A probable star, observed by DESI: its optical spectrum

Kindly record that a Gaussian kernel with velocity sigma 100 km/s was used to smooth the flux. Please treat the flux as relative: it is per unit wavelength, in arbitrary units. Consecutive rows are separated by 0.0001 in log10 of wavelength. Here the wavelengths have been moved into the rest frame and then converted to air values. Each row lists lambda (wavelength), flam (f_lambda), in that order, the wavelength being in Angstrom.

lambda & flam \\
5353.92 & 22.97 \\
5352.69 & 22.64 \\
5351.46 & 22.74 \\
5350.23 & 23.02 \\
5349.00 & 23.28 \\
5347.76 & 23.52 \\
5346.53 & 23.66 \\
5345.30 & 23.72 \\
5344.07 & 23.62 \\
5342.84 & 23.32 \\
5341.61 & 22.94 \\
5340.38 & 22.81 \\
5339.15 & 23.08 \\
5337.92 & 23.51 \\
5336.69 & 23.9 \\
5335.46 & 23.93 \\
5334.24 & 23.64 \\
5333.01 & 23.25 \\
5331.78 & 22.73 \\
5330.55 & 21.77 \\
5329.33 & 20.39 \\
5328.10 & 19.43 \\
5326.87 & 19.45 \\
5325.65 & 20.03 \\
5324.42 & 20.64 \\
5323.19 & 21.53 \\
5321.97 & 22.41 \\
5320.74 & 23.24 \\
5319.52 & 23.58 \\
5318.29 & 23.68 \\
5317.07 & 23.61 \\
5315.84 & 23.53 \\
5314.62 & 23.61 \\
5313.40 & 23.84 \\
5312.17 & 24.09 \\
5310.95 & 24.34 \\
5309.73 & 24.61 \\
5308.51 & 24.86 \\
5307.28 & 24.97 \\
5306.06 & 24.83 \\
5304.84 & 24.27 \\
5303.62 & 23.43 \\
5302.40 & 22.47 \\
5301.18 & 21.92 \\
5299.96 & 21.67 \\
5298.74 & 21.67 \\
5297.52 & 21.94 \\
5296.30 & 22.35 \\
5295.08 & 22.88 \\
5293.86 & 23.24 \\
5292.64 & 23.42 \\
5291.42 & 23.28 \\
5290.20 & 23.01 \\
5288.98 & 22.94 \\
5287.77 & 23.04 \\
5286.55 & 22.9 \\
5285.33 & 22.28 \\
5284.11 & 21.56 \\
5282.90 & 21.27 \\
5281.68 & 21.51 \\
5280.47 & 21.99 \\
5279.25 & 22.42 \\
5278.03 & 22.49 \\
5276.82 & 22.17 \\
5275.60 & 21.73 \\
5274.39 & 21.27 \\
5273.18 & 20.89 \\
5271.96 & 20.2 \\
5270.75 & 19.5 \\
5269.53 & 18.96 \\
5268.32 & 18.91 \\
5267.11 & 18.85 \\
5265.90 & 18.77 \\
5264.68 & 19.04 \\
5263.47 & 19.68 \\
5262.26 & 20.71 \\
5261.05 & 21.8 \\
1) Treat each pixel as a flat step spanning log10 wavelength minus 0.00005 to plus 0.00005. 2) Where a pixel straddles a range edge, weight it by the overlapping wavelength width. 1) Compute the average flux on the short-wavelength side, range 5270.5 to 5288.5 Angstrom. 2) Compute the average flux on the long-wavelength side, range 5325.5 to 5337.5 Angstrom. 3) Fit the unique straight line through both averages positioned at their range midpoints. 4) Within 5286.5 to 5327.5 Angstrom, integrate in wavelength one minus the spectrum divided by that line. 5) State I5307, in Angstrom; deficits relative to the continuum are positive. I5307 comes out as -2.1 Angstrom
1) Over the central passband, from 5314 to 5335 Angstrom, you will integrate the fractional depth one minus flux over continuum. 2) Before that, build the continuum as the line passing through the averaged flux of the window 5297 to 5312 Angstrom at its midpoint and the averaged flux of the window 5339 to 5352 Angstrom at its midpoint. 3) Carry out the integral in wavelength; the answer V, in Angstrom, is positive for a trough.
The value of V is 1.1 Angstrom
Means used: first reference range 23.5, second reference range 23.3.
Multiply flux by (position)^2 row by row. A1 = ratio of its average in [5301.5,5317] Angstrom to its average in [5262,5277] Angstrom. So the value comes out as 1.2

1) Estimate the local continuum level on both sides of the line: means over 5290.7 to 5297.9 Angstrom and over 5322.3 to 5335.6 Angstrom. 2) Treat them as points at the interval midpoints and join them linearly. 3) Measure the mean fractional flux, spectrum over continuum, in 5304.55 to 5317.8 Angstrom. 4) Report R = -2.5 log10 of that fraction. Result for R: -0.10 mag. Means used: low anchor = 22.9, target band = 24.2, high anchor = 21.5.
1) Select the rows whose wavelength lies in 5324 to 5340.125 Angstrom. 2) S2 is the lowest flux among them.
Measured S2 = 19.43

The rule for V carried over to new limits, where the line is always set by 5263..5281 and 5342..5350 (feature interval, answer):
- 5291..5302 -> -0.5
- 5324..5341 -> 0.6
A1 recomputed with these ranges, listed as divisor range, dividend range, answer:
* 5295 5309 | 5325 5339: 0.97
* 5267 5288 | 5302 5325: 1.12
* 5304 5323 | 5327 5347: 0.96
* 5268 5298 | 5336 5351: 1.09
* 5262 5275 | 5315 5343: 1.17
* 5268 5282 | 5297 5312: 1.13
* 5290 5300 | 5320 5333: 0.95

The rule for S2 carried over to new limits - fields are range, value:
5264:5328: 18.77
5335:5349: 22.81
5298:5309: 21.67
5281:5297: 21.27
